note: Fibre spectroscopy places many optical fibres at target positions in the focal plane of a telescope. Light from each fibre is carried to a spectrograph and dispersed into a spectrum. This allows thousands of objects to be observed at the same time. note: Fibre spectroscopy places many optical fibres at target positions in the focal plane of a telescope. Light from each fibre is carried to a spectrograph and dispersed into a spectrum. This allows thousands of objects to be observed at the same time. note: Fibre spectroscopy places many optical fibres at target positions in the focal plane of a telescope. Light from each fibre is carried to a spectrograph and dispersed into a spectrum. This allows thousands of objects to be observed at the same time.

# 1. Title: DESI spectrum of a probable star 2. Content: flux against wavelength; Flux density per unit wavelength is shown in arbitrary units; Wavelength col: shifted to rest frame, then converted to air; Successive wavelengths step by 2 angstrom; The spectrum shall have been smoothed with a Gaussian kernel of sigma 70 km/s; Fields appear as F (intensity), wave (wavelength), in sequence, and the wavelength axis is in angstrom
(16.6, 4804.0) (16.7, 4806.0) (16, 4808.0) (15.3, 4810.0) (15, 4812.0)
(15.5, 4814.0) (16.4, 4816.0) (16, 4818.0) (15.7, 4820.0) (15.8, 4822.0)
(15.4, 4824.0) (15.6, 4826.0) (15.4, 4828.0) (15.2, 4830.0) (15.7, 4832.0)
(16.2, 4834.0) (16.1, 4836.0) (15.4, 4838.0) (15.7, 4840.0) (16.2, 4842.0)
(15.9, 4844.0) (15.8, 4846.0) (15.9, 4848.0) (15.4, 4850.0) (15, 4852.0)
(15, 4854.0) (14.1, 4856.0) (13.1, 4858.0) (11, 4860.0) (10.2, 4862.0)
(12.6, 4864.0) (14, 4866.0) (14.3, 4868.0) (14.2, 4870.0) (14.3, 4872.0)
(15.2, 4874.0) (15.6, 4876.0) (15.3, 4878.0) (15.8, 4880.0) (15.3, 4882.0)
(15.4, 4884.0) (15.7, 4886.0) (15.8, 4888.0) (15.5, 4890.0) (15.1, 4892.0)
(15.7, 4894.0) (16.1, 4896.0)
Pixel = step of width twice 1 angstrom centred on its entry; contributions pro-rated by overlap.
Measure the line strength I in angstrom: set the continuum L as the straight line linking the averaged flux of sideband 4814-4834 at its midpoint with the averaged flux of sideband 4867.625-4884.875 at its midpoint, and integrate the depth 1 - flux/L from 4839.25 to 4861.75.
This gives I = 1.1 angstrom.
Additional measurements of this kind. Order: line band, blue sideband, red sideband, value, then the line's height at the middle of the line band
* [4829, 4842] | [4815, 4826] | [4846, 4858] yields -0.3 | 15.4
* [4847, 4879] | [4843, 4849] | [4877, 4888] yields 3.3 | 15.7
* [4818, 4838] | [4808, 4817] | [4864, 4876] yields -0.5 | 15.3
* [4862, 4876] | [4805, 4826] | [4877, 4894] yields 1.5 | 15.6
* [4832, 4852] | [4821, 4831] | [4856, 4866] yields -2.6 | 14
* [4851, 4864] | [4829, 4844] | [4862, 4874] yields 1.2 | 14.4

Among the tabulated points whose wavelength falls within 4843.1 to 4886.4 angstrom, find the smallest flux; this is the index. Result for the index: 10.2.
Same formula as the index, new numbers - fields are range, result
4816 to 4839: 15.2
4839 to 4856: 14.1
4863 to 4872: 12.6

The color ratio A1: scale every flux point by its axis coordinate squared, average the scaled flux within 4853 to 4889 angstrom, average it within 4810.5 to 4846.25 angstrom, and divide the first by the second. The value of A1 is 0.9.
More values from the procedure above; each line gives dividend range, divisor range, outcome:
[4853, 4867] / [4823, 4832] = 0.84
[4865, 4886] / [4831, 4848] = 0.96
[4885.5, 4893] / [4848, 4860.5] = 1.11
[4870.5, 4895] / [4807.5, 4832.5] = 1.01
